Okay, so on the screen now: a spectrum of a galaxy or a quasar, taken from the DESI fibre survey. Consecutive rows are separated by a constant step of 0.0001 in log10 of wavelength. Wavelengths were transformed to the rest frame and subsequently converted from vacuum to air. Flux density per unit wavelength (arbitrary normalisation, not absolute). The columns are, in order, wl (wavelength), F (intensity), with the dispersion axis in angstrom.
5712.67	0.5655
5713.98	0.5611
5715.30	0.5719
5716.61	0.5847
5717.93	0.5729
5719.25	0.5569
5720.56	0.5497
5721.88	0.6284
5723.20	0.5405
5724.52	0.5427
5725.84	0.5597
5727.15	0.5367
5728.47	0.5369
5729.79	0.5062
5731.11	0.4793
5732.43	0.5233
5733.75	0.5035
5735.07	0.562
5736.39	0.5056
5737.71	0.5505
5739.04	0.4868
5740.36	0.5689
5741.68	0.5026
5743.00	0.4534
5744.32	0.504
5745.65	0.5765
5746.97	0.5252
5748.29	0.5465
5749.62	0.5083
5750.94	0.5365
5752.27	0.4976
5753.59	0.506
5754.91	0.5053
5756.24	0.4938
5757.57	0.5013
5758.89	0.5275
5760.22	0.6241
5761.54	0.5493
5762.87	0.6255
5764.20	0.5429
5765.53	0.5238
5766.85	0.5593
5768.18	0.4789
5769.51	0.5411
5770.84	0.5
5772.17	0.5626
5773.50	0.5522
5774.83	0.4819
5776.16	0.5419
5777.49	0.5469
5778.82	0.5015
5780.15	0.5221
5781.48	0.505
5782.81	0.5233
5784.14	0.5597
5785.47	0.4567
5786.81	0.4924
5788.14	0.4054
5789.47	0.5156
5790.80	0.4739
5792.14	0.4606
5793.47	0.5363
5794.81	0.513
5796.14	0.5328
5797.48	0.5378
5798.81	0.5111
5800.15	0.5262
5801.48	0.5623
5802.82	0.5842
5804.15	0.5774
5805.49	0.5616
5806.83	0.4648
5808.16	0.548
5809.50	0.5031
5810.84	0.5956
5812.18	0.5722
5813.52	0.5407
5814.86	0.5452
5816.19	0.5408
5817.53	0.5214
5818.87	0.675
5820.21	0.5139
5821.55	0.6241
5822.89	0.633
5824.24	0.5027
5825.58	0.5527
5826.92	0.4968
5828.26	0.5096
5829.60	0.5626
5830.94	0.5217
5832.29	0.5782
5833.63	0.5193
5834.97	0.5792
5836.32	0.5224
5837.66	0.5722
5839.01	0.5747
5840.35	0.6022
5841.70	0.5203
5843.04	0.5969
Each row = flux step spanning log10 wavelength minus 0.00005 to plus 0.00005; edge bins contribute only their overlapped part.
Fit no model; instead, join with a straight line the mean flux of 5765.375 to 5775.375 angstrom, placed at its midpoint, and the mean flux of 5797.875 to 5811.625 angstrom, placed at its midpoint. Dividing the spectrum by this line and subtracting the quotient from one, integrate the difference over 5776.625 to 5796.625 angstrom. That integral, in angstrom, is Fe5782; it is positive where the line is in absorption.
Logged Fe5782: 1.2 angstrom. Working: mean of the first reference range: 0.526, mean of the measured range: 0.503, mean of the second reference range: 0.544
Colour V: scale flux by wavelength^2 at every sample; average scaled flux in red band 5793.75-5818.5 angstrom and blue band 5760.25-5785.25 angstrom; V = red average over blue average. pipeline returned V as 1.03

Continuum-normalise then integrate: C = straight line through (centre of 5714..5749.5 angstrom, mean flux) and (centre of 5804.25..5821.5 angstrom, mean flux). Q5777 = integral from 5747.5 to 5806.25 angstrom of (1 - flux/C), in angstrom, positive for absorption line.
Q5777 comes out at 2.20 angstrom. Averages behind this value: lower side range 0.537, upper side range 0.552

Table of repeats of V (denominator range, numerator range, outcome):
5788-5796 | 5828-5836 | 1.12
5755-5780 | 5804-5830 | 1.05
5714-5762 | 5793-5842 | 1.06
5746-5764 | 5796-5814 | 1.03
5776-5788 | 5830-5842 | 1.11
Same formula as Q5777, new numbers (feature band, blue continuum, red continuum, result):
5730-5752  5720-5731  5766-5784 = 0.8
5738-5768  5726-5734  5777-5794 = -1.1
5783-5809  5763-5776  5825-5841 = 1.1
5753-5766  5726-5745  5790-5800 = -0.7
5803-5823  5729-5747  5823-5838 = -0.9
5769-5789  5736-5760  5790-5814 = 0.5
